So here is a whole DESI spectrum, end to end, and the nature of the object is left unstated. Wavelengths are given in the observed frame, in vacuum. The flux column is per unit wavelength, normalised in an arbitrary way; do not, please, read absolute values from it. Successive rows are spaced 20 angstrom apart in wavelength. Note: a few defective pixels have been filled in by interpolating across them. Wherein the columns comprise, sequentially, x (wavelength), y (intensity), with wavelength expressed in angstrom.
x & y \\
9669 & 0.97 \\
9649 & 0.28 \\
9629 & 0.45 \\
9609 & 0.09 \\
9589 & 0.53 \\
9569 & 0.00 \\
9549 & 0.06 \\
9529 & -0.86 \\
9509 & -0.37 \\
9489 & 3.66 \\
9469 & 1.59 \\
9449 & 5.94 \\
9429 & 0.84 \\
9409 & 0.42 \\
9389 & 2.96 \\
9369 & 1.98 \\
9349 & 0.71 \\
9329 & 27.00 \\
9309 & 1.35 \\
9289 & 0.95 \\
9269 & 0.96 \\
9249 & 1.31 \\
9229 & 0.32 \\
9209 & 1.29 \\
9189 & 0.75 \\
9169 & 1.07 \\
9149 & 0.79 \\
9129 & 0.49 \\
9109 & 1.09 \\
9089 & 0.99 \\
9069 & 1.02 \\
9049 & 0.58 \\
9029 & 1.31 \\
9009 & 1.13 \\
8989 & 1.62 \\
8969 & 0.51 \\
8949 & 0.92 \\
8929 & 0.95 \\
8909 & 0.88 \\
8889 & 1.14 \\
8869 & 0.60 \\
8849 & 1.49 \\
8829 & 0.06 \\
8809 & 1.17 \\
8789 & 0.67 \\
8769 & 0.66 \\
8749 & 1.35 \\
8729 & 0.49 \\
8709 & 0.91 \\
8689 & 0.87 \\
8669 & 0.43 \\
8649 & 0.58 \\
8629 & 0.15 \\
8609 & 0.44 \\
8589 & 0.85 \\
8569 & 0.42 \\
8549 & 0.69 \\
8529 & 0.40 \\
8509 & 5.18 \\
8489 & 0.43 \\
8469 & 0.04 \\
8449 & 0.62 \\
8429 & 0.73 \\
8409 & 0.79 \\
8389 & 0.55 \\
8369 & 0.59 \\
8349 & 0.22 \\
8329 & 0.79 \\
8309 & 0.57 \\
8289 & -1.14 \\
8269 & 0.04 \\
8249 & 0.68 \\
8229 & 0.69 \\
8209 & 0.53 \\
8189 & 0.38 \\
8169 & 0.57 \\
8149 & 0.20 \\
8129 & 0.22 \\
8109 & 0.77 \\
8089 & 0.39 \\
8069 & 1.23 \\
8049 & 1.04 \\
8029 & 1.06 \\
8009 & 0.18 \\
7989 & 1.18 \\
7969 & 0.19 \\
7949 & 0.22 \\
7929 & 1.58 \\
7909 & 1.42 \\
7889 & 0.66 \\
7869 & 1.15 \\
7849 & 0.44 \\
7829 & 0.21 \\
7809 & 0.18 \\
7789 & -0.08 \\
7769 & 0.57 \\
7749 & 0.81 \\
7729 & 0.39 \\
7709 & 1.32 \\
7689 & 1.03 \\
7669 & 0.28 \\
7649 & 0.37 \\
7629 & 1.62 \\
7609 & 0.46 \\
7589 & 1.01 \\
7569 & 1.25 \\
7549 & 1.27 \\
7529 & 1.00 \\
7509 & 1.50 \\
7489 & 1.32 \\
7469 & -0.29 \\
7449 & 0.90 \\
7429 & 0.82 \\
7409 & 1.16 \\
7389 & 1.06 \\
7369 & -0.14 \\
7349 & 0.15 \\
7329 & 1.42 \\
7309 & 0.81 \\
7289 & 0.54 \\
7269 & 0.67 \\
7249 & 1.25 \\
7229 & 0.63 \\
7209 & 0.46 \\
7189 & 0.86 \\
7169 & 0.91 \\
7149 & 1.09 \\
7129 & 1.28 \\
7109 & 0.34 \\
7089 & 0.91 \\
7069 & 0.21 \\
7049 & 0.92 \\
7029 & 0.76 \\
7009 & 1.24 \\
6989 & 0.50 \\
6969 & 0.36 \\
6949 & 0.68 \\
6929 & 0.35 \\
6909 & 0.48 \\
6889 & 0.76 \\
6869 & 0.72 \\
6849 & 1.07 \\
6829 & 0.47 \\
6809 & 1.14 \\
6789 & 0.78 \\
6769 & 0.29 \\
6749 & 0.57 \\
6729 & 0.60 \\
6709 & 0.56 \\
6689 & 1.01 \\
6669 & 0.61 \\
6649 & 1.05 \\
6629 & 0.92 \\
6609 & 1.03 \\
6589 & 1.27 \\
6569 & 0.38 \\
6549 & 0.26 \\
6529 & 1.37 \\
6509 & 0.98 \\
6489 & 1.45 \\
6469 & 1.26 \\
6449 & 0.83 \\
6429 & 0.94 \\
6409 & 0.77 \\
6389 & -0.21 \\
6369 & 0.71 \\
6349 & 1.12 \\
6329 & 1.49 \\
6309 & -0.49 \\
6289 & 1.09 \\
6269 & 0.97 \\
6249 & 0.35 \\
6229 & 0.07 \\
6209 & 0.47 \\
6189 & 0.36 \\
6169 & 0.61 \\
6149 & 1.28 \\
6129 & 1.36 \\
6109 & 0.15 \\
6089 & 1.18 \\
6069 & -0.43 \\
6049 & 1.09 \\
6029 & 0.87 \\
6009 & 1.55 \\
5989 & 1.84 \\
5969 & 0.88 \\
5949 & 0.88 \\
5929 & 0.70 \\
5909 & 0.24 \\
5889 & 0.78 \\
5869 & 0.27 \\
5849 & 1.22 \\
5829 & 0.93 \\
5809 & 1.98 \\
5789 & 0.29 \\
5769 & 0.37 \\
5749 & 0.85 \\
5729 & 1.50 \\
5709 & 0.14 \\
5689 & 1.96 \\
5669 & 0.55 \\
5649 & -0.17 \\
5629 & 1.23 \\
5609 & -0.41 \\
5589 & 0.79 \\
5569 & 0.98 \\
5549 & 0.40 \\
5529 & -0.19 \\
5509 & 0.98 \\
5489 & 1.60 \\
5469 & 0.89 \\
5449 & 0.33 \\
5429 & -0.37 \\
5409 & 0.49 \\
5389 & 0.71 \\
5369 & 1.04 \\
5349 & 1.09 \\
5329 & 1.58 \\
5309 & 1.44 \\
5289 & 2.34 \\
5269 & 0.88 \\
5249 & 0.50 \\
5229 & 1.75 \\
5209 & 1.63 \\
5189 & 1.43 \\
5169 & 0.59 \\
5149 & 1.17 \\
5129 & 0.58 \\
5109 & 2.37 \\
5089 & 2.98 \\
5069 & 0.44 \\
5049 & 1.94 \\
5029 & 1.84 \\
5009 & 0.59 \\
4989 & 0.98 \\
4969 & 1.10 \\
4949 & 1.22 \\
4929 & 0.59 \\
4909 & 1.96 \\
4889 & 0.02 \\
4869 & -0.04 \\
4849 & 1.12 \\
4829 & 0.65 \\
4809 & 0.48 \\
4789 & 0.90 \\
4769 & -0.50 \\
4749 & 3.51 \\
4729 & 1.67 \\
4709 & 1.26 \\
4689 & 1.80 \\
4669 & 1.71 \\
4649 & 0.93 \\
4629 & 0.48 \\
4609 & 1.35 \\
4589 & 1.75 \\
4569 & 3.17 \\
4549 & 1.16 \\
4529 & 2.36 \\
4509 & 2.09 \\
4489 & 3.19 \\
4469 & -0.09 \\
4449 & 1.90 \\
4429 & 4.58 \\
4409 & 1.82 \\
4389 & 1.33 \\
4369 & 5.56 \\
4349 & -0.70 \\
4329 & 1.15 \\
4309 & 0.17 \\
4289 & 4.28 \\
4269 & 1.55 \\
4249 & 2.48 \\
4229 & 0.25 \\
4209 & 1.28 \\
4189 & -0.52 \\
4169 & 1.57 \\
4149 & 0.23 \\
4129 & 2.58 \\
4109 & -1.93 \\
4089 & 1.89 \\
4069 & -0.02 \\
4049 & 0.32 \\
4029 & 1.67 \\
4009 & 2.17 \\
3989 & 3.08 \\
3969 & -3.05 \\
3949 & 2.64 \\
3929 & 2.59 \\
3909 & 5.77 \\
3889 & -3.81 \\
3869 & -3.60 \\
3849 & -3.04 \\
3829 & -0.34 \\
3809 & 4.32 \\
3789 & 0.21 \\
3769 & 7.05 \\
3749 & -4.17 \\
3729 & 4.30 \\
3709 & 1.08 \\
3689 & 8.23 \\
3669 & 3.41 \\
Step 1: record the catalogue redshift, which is 1.282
